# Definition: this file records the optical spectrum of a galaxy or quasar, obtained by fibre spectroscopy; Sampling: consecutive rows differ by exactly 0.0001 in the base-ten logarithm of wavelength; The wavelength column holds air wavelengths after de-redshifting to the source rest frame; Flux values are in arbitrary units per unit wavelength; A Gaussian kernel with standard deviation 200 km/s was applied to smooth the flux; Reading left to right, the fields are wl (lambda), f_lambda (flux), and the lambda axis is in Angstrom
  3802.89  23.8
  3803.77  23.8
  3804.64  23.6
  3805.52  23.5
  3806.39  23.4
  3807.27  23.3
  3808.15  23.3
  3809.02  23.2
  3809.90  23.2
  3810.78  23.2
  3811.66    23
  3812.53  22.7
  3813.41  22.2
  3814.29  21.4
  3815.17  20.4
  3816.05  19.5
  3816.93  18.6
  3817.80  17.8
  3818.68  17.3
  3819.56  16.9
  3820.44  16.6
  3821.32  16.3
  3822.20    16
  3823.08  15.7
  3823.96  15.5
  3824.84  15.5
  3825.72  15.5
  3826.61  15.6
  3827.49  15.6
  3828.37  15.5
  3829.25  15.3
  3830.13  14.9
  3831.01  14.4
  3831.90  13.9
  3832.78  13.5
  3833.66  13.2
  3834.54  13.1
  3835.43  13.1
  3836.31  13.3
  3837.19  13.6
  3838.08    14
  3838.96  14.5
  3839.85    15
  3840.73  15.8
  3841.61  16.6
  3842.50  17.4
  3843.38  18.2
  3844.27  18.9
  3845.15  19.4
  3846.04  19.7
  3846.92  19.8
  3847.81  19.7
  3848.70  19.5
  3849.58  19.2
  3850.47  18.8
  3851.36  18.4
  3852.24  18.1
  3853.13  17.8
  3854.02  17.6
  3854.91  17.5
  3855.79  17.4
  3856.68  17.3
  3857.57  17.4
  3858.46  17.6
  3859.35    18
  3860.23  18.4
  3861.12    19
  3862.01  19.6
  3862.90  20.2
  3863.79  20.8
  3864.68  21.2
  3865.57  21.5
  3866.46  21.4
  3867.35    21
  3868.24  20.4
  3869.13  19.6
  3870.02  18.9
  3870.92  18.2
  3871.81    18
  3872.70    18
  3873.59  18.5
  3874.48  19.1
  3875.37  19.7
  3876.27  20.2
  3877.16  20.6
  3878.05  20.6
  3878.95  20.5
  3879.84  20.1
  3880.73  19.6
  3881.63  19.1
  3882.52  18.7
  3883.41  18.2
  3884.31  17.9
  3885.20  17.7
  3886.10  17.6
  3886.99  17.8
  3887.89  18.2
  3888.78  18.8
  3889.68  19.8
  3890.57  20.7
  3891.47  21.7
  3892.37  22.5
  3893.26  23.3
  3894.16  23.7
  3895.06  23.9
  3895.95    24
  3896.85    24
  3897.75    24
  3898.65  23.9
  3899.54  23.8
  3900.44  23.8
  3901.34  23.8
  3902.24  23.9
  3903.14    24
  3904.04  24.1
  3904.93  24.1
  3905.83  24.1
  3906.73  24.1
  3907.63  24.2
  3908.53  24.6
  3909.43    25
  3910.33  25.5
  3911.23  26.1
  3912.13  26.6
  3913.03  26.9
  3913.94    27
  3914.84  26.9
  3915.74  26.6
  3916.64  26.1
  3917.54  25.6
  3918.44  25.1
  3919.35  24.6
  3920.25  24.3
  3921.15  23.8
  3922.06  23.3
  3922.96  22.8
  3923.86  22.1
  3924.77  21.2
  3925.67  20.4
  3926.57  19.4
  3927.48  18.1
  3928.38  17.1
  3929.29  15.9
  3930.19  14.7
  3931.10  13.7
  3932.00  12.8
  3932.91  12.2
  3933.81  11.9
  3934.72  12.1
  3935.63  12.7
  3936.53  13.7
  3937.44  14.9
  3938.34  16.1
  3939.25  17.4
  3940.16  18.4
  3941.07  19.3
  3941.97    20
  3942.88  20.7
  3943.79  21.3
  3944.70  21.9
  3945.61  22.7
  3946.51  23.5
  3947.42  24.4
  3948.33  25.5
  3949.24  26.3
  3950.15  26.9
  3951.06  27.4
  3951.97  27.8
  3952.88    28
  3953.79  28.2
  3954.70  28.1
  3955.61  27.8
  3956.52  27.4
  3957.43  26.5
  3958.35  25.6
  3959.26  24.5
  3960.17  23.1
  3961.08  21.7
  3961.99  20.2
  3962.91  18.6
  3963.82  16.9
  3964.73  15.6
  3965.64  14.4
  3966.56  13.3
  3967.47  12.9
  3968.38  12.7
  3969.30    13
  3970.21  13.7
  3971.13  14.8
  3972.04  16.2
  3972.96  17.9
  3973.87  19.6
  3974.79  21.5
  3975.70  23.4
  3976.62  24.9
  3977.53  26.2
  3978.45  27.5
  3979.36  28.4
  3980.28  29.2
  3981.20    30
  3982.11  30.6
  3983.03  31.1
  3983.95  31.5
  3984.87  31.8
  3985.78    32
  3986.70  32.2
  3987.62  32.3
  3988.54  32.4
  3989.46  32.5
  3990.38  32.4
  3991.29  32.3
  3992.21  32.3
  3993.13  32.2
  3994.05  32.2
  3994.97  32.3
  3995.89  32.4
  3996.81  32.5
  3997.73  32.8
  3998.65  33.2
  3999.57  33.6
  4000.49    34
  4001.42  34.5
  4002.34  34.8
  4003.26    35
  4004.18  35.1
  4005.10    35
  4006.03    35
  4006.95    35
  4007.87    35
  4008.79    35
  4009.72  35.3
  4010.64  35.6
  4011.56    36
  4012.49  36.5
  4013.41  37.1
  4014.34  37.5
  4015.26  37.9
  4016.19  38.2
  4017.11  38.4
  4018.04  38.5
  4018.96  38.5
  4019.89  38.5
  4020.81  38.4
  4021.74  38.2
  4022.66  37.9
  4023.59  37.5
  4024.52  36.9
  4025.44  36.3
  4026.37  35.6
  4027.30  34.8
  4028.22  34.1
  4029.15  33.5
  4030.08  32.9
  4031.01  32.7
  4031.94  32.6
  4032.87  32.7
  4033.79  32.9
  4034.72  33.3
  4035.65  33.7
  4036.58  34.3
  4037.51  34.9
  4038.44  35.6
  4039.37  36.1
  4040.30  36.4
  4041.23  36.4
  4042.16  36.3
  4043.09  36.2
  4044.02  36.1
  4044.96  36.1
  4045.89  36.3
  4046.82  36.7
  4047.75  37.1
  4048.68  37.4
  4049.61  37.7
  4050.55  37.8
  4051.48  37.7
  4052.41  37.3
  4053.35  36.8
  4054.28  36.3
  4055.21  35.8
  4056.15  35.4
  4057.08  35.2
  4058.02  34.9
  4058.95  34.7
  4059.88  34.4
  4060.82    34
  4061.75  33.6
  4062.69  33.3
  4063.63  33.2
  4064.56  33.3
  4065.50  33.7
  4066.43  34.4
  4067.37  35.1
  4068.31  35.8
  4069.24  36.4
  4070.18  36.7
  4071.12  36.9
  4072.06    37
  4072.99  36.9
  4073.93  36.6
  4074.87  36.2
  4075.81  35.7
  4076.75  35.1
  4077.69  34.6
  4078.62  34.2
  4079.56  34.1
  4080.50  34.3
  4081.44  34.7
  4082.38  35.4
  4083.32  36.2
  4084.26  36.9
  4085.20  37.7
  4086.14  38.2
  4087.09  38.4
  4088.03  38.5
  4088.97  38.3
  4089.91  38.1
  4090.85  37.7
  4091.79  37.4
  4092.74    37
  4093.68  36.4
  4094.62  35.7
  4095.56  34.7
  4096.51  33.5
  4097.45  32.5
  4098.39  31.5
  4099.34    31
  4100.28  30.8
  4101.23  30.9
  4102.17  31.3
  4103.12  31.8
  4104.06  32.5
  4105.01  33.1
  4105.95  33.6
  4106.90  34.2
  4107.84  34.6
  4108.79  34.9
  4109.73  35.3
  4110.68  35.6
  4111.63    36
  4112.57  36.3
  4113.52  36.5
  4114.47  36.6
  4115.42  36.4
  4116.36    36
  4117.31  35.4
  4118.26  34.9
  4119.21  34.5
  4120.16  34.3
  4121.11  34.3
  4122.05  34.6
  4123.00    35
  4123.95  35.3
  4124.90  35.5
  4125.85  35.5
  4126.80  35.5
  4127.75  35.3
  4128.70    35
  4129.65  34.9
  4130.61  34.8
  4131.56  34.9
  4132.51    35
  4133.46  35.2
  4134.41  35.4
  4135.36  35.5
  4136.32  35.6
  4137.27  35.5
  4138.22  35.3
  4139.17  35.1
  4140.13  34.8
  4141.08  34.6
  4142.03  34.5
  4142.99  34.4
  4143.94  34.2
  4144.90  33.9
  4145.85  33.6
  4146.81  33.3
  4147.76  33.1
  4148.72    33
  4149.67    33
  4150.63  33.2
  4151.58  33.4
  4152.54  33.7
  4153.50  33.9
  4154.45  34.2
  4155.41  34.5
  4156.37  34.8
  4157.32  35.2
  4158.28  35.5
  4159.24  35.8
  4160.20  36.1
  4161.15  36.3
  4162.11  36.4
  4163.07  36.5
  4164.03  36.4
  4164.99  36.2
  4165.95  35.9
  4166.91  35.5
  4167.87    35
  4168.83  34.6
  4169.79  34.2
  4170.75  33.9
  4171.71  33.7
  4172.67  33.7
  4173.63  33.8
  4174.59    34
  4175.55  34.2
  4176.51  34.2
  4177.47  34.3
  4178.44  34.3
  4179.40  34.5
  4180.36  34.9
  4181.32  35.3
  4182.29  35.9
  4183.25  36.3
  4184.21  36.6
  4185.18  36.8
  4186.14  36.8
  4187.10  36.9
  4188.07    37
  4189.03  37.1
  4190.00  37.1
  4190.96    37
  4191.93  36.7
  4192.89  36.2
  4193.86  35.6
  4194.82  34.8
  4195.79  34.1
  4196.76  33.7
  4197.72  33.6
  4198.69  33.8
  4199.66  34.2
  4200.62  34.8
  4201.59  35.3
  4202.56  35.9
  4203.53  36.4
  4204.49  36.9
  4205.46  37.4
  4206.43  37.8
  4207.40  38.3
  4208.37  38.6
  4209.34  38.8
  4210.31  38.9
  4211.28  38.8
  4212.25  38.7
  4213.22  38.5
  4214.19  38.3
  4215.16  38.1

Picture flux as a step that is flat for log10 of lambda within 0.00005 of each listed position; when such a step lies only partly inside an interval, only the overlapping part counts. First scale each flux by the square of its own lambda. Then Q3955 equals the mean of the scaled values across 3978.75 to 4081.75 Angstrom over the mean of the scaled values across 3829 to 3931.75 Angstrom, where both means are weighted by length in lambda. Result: 1.9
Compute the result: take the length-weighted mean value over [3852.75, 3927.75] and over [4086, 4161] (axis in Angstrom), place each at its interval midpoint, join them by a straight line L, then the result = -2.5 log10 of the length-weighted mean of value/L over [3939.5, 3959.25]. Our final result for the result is 0.01 mag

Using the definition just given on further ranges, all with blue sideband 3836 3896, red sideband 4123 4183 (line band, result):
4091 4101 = -0.08 mag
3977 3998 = -0.21 mag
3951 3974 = 0.18 mag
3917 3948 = 0.18 mag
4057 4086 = -0.16 mag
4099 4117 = -0.06 mag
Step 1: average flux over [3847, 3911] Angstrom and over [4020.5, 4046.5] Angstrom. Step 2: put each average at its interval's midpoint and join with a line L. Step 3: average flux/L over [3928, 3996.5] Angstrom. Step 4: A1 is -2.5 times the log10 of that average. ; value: 0.25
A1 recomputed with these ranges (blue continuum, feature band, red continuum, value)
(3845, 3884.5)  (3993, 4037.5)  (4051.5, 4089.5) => -0.13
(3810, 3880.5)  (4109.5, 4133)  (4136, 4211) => -0.09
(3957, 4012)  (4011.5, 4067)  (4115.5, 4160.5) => -0.19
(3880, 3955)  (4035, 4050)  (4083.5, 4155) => -0.20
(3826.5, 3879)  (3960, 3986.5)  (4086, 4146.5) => 0.17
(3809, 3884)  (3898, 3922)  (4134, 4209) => -0.16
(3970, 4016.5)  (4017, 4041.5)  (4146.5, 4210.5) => -0.12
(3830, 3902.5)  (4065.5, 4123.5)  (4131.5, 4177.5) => -0.13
